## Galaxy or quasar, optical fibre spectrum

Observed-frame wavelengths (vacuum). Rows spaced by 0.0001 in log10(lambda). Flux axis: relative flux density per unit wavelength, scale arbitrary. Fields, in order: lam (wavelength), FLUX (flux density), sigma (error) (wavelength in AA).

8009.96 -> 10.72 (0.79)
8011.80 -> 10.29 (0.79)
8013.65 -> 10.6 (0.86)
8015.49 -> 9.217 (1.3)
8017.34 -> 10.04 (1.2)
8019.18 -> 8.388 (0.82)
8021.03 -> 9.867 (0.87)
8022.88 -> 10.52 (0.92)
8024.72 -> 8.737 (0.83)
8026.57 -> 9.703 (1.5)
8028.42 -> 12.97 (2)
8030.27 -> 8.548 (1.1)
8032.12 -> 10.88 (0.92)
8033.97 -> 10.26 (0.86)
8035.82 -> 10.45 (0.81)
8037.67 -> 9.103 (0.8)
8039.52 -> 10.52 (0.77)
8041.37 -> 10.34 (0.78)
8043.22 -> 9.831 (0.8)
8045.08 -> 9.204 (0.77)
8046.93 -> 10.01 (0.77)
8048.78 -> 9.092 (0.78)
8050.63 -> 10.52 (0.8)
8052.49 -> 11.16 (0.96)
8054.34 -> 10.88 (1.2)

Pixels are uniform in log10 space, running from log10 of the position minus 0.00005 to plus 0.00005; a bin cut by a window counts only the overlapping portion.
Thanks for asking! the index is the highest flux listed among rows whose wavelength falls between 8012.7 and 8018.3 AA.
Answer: 10.6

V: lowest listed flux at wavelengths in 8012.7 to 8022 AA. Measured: 8.388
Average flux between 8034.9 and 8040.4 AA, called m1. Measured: 10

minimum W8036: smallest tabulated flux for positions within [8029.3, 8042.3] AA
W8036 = 8.548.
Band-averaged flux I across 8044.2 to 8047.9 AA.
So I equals 9.62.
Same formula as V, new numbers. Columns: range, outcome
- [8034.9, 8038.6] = 9.103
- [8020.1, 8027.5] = 8.737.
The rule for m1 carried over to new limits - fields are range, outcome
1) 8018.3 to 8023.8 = 9.6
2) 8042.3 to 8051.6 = 9.73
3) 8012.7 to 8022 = 9.62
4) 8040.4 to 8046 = 9.79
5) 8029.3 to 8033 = 9.73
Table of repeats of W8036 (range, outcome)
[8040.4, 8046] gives 9.204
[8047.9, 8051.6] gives 9.092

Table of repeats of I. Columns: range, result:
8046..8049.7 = 9.57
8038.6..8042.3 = 10.4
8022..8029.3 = 10.5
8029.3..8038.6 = 9.86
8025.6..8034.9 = 10.5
